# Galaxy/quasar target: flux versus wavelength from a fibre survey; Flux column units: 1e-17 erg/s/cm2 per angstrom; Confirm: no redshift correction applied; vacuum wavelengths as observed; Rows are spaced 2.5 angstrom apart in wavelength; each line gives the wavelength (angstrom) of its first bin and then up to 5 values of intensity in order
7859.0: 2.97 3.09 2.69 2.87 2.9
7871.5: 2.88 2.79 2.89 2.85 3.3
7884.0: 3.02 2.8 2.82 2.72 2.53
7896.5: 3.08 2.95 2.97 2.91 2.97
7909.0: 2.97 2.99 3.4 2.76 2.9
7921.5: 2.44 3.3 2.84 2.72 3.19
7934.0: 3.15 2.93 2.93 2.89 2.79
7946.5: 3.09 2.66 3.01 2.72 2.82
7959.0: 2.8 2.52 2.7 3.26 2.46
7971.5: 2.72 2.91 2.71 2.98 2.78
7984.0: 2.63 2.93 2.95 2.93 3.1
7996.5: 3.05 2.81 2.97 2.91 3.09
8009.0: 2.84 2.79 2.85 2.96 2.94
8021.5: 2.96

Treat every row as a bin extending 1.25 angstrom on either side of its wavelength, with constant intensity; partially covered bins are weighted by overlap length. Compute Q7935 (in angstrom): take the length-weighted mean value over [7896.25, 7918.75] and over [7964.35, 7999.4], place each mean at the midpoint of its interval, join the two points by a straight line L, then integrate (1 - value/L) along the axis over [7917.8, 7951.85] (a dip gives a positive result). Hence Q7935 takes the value 0.4 angstrom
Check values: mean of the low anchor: 2.99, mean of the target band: 2.91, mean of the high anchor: 2.87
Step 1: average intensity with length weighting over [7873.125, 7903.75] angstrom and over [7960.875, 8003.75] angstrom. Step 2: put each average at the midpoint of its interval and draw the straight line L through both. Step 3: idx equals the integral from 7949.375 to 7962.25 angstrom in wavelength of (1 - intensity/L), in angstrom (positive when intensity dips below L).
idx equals 0.4 angstrom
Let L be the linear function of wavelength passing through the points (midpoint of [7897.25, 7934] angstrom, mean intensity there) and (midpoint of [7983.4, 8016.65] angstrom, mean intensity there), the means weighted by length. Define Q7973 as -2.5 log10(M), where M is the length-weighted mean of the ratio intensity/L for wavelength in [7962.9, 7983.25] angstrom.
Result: 0.046 mag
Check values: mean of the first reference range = 2.96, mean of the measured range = 2.81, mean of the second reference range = 2.92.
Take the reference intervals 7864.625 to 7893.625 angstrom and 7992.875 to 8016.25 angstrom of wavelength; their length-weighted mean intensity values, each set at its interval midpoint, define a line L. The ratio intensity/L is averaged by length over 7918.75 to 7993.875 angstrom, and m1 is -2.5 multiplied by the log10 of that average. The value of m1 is 0.021 mag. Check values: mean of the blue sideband 2.88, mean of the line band 2.86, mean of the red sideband 2.93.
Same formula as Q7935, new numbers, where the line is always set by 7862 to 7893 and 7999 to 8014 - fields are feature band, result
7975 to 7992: 0.3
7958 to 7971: 0.7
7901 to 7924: -0.4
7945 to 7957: 0.1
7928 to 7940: -0.4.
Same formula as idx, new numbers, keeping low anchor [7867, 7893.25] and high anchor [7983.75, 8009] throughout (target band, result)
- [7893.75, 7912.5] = -0.3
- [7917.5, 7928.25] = 0.2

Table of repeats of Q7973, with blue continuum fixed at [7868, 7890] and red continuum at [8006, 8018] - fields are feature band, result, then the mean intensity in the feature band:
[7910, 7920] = -0.04 mag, 3.01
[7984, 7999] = -0.02 mag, 2.95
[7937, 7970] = 0.03 mag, 2.82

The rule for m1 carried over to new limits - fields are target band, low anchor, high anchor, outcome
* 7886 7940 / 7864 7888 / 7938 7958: -0.01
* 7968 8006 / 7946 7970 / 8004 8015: 0.00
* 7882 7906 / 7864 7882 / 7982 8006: 0.01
